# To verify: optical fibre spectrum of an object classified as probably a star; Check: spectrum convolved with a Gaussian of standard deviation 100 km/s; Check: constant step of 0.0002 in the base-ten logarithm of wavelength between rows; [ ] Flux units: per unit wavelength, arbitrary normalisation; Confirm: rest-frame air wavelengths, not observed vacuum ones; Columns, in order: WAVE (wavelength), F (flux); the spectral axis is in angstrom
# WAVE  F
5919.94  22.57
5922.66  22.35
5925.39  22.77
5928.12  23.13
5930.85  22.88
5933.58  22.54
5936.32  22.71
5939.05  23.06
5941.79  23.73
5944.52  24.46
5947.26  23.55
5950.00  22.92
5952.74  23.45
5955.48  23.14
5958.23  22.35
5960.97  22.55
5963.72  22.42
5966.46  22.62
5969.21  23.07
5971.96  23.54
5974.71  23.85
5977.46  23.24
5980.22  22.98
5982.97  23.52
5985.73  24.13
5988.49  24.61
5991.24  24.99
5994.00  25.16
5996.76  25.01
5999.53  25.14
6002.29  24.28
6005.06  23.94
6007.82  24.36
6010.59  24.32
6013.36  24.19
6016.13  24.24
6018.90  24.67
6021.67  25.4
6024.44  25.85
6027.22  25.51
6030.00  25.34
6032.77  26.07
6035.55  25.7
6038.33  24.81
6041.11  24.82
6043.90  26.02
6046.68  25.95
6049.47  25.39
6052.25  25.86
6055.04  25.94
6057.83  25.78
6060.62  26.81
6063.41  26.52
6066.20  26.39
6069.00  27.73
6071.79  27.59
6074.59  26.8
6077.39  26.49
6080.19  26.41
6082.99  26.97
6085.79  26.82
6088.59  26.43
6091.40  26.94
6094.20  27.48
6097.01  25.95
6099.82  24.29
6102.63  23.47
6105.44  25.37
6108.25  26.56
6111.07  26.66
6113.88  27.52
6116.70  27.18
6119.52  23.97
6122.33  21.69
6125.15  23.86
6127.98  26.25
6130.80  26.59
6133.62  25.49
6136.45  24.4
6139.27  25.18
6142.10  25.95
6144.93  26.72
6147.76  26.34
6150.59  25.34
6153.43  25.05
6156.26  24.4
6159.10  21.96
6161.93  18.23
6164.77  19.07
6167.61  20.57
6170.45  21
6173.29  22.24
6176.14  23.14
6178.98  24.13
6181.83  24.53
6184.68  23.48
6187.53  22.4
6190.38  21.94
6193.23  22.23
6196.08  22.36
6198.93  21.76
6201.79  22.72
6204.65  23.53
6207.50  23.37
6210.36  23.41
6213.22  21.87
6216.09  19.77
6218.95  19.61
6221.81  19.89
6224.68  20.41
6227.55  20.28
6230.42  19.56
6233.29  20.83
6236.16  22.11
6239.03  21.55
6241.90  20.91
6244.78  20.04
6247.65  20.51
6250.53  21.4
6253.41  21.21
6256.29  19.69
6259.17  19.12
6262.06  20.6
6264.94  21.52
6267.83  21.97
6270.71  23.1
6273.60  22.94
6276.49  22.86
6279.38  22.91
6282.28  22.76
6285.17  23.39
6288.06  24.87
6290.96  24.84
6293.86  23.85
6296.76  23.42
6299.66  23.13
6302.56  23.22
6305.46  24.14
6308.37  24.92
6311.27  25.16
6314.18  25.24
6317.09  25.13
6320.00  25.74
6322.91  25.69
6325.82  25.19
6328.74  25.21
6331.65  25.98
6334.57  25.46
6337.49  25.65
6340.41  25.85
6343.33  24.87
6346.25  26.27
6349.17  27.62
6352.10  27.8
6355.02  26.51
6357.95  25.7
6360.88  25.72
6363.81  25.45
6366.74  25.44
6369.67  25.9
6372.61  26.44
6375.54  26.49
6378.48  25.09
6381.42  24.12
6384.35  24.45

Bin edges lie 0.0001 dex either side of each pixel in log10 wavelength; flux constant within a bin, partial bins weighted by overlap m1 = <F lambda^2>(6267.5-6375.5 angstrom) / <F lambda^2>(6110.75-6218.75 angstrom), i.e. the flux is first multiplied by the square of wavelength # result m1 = 1.12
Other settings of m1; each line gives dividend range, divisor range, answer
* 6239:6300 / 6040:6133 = 0.90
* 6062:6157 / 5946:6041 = 1.11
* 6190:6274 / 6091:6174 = 0.90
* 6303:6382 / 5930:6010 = 1.23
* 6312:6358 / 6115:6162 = 1.11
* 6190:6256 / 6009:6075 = 0.88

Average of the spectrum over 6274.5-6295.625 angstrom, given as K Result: 23.6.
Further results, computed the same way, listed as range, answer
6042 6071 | 26.2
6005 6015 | 24.2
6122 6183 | 23.8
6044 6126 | 26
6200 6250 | 21.2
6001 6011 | 24.2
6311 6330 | 25.3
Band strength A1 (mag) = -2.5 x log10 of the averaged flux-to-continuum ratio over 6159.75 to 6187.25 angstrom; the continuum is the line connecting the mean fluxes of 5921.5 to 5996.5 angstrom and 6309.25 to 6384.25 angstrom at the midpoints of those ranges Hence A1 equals 0.132 mag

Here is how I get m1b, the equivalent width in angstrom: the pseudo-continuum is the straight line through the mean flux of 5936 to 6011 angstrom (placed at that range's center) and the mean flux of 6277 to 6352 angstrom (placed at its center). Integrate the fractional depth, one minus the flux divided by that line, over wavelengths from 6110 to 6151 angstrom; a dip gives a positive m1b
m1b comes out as -2.2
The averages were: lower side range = 23.7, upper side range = 24.9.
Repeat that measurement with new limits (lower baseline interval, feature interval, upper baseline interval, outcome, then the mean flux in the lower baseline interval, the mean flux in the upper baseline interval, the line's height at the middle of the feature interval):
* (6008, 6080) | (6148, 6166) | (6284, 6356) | 2.0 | 25.8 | 25.2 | 25.5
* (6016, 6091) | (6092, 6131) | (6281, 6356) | 0.5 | 26.1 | 25.1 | 25.8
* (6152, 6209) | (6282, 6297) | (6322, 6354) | 0.5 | 22.4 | 26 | 24.9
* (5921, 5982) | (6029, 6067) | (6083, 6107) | -1.3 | 23.1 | 25.9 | 25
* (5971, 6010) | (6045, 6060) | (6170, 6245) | -1.5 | 24.2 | 21.9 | 23.5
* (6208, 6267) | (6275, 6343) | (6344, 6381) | -2.1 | 20.8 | 26.1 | 23.8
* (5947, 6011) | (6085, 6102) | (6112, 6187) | -1.6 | 23.7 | 24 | 23.9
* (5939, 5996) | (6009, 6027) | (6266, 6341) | -0.9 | 23.5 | 24.3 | 23.6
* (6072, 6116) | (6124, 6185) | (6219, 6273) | 0.8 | 26.3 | 20.8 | 24.1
